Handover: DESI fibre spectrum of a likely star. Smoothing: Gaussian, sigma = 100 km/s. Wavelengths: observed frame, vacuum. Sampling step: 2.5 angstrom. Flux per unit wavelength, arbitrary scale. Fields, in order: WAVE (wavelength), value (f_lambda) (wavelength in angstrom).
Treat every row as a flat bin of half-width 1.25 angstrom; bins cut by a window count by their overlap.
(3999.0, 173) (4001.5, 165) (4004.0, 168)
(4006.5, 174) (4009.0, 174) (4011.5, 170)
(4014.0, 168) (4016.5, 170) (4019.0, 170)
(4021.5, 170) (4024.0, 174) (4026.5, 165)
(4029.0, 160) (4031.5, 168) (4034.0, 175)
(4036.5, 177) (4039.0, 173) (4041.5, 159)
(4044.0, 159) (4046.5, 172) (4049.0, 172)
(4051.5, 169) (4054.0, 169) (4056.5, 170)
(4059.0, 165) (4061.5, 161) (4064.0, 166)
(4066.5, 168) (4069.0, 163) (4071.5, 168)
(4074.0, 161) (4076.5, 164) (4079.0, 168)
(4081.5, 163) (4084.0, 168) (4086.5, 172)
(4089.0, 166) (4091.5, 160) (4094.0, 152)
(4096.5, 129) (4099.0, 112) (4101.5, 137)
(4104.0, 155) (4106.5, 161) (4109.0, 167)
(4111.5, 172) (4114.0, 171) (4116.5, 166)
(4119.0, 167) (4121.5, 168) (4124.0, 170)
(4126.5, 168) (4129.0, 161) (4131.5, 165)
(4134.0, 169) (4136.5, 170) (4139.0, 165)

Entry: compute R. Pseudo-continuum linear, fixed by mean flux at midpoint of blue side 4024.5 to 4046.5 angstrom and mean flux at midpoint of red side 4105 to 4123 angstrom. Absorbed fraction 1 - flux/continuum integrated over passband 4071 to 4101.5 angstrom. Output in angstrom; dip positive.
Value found 2.10 angstrom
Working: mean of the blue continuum 168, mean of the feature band 156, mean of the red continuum 167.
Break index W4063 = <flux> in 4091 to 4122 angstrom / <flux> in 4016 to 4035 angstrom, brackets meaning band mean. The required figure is 0.92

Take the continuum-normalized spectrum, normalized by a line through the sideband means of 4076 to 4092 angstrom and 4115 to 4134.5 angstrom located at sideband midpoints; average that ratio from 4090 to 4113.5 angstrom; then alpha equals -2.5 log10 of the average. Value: 0.111 mag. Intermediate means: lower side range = 166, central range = 150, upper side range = 167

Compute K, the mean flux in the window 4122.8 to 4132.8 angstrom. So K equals 166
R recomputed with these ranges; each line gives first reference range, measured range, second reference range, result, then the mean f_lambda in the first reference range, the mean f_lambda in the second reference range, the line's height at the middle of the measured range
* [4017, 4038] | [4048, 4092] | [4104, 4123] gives 0.5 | 170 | 167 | 168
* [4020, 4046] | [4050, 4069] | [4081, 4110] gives -0.6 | 168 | 153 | 162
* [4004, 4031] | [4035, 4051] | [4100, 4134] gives -0.1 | 169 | 164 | 168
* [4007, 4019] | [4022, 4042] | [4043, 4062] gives 0.0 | 171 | 167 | 169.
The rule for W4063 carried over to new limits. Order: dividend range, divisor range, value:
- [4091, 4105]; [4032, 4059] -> 0.82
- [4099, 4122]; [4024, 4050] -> 0.95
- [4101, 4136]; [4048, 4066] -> 0.98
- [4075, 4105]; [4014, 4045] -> 0.91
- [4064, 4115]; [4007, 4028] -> 0.93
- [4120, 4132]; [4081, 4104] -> 1.10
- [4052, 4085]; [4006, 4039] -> 0.97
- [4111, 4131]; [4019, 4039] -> 0.99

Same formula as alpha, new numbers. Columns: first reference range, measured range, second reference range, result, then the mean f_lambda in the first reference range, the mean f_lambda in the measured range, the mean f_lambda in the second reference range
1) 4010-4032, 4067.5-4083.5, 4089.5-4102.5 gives -0.120 mag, 168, 165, 140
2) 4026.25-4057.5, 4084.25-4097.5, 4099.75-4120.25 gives 0.039 mag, 168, 157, 161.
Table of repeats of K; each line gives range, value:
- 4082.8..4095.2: 164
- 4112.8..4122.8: 168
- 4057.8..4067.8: 165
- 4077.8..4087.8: 168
